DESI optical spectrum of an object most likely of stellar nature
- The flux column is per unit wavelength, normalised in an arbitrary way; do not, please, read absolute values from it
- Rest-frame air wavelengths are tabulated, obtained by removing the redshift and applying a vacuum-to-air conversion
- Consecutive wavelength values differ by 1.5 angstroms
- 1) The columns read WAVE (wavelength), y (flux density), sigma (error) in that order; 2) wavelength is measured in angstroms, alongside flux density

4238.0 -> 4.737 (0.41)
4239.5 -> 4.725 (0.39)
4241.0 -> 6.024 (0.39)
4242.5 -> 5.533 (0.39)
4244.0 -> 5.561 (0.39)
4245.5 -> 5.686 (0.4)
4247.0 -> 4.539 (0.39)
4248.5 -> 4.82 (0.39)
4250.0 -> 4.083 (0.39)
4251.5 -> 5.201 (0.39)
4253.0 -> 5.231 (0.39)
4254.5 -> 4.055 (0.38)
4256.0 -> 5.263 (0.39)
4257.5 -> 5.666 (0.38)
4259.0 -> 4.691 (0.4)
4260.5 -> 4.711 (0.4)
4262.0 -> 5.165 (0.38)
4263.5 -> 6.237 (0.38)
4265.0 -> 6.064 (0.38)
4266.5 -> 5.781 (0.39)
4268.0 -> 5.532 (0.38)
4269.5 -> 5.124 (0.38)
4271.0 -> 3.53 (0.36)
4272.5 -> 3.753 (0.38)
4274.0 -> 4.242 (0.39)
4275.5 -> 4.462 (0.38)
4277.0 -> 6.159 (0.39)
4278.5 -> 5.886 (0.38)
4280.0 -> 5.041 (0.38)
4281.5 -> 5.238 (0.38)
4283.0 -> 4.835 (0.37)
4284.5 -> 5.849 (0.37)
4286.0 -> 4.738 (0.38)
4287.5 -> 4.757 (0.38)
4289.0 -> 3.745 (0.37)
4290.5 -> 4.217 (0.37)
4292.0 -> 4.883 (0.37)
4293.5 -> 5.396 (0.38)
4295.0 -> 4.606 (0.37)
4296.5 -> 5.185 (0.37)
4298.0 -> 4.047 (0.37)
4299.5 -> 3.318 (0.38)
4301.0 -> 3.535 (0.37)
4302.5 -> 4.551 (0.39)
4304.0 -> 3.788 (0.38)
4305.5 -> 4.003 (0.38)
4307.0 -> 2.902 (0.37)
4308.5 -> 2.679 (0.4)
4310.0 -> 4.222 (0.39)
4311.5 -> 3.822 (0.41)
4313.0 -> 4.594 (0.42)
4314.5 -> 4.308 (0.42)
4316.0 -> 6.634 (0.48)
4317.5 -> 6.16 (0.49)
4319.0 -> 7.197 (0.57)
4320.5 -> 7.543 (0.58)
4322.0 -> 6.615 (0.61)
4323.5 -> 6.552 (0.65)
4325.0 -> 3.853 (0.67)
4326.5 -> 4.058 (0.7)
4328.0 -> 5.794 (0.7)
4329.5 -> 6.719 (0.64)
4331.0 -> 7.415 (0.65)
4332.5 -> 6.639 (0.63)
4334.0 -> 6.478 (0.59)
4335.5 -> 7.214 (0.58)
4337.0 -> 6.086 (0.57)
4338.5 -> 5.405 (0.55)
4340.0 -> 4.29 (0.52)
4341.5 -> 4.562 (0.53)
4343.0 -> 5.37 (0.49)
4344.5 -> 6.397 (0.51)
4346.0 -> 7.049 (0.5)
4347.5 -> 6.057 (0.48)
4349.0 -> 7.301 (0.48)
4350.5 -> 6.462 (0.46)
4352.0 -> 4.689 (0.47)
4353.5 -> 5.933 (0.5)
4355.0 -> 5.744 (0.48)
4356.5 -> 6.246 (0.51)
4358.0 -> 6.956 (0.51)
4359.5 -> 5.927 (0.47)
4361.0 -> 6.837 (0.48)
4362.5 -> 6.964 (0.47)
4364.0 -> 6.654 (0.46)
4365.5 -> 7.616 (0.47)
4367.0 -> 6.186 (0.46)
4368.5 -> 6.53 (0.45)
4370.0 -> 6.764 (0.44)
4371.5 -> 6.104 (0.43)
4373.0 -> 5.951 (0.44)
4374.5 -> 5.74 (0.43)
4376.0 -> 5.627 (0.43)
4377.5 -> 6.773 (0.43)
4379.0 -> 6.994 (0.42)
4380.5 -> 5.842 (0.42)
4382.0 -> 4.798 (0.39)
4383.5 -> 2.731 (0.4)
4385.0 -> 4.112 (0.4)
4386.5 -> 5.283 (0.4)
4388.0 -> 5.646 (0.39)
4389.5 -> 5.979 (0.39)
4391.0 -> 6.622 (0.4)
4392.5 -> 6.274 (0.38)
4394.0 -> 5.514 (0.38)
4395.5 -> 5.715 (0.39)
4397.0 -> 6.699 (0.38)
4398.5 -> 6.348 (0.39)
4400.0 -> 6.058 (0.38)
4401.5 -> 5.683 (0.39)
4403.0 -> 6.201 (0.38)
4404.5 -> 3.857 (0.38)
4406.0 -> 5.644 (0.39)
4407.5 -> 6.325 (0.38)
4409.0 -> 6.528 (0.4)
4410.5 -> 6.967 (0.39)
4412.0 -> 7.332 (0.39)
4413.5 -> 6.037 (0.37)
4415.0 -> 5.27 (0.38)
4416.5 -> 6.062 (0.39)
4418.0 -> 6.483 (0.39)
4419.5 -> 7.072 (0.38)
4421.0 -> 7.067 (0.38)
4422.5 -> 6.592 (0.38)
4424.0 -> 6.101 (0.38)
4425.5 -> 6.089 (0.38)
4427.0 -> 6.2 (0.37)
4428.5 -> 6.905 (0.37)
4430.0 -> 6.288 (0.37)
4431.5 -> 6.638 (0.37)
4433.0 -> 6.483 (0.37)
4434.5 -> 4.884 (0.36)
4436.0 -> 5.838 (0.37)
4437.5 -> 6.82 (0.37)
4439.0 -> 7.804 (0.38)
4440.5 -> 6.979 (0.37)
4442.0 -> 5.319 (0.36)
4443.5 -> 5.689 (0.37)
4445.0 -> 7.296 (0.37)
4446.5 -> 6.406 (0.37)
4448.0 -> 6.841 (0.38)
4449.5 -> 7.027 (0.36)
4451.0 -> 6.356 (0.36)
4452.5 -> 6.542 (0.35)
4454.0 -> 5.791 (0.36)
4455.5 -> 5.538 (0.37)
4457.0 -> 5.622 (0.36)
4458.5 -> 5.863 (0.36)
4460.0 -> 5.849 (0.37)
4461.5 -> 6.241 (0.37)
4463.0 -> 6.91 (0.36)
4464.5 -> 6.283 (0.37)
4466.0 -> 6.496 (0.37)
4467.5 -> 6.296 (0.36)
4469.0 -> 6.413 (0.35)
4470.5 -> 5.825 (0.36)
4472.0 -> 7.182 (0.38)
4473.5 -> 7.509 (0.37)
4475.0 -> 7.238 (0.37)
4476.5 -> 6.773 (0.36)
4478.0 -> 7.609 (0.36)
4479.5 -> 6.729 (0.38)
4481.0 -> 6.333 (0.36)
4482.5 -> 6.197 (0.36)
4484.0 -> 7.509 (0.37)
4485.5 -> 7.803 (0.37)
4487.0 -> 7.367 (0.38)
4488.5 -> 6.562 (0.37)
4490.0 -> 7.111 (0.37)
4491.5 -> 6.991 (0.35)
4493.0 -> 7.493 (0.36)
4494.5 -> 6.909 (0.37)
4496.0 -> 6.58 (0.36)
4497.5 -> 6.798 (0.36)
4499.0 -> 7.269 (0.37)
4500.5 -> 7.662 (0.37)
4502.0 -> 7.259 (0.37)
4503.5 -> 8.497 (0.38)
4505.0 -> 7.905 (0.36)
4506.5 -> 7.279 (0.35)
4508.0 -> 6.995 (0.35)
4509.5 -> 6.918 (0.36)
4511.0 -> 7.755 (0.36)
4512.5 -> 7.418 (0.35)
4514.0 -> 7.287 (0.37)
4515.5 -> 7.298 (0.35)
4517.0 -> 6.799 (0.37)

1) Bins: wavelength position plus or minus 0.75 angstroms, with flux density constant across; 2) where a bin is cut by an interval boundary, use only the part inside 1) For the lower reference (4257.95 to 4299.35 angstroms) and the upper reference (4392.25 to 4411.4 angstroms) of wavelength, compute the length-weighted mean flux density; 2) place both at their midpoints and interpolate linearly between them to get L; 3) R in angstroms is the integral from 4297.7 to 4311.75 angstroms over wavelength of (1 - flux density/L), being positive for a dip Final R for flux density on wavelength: 4.1 angstroms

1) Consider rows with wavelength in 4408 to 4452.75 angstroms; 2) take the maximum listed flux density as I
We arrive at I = 7.804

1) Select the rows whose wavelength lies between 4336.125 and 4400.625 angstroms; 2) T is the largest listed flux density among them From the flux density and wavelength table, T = 7.616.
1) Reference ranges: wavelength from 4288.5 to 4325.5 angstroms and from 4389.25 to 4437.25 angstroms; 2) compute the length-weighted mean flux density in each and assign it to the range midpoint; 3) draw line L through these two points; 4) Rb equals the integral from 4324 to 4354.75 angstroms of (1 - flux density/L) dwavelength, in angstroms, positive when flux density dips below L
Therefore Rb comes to -4.2 angstroms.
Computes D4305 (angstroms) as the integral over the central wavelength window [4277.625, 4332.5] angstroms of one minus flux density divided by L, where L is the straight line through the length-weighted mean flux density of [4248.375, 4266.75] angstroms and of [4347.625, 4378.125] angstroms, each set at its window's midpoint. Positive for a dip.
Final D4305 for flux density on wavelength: 6.8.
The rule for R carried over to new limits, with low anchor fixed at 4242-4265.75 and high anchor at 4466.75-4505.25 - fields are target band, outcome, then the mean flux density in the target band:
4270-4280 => 1.16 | 4.71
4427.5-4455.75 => 1.22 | 6.41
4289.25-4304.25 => 3.14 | 4.35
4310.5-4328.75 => 0.38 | 5.58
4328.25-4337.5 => -1.47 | 6.72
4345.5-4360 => -0.64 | 6.23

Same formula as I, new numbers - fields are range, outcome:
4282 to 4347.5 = 7.543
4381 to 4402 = 6.699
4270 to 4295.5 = 6.159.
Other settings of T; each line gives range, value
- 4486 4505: 8.497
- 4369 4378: 6.773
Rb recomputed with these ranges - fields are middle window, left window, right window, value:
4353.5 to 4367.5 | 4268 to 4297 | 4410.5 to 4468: -2.4 angstroms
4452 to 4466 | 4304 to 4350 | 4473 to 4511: 1.6 angstroms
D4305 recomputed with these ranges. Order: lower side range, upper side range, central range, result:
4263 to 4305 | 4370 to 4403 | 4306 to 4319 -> 1.3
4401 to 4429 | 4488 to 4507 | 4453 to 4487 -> 1.8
